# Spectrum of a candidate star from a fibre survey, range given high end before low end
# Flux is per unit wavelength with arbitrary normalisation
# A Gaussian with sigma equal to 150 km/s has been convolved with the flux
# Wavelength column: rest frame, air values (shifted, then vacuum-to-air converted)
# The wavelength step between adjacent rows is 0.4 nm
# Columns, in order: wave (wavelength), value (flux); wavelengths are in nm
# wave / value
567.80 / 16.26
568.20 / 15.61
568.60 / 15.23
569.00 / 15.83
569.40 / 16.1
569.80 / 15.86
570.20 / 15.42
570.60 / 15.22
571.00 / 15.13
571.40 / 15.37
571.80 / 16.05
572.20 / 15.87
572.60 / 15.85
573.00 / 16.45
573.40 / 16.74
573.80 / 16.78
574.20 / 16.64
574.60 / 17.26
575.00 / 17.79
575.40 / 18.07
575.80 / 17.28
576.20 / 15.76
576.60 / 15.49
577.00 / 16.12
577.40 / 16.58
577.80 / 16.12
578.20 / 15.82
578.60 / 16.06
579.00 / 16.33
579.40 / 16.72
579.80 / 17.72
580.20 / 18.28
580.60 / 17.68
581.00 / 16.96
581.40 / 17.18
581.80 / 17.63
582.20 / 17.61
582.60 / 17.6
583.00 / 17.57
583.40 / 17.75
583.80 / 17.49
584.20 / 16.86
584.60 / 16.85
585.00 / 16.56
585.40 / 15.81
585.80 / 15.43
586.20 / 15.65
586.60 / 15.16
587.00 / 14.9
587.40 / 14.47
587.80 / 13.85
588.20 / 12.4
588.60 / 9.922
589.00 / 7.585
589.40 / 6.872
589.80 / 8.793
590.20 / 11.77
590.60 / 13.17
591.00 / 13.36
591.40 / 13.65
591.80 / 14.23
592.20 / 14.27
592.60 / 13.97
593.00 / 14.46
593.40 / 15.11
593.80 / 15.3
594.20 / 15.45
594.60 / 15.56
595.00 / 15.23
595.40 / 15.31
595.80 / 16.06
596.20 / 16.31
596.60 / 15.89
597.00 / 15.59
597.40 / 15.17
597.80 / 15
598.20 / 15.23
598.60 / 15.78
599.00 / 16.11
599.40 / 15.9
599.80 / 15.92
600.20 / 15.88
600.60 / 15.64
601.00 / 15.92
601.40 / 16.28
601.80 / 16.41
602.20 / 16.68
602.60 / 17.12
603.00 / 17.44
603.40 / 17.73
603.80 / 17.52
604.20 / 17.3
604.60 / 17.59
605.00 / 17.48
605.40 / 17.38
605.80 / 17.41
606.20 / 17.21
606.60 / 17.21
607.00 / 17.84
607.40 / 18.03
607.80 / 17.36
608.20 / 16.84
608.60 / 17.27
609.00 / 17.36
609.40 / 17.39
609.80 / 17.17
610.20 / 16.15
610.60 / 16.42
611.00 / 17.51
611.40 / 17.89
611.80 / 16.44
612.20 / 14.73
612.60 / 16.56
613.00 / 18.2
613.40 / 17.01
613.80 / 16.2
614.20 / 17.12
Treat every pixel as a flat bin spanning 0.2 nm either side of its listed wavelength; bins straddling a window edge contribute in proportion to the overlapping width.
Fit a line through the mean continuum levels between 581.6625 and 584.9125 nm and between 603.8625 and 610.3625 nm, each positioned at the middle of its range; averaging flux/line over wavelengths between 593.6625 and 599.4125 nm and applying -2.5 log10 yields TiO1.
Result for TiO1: 0.12 mag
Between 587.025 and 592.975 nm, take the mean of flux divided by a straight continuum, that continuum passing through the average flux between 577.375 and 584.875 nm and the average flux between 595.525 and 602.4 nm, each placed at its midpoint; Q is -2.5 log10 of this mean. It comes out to 0.33 mag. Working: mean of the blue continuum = 17.1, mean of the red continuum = 15.9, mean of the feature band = 12.2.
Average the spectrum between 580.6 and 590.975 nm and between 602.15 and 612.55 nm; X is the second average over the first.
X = 1.17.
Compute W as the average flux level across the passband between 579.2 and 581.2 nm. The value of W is 17.5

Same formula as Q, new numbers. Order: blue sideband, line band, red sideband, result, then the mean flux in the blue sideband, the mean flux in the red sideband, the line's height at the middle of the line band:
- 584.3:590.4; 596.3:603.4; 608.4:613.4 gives -0.06 mag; 13.1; 16.9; 15.1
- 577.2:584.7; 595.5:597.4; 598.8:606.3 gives 0.07 mag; 17.1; 16.8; 16.9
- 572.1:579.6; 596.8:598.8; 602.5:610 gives 0.12 mag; 16.5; 17.4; 17.2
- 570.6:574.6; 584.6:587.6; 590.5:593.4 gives -0.06 mag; 16.1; 14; 14.6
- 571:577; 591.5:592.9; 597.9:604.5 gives 0.16 mag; 16.5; 16.4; 16.4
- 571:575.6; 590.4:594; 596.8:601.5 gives 0.13 mag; 16.6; 15.7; 15.9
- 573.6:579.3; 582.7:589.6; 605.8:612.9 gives 0.16 mag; 16.6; 17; 16.7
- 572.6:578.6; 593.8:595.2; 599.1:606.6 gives 0.09 mag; 16.6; 16.8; 16.8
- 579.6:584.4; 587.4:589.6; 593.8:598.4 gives 0.50 mag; 17.5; 15.5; 16.6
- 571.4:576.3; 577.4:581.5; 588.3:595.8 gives -0.09 mag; 16.7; 13.1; 15.6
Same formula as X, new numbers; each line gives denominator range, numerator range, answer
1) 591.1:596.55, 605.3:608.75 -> 1.16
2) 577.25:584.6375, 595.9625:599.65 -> 0.92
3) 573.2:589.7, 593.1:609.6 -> 1.04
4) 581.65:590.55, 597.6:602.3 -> 1.10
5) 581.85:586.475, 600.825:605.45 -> 1.01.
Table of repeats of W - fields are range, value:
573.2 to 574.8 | 16.9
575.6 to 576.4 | 16.5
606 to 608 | 17.5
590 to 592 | 13.2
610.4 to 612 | 17.1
